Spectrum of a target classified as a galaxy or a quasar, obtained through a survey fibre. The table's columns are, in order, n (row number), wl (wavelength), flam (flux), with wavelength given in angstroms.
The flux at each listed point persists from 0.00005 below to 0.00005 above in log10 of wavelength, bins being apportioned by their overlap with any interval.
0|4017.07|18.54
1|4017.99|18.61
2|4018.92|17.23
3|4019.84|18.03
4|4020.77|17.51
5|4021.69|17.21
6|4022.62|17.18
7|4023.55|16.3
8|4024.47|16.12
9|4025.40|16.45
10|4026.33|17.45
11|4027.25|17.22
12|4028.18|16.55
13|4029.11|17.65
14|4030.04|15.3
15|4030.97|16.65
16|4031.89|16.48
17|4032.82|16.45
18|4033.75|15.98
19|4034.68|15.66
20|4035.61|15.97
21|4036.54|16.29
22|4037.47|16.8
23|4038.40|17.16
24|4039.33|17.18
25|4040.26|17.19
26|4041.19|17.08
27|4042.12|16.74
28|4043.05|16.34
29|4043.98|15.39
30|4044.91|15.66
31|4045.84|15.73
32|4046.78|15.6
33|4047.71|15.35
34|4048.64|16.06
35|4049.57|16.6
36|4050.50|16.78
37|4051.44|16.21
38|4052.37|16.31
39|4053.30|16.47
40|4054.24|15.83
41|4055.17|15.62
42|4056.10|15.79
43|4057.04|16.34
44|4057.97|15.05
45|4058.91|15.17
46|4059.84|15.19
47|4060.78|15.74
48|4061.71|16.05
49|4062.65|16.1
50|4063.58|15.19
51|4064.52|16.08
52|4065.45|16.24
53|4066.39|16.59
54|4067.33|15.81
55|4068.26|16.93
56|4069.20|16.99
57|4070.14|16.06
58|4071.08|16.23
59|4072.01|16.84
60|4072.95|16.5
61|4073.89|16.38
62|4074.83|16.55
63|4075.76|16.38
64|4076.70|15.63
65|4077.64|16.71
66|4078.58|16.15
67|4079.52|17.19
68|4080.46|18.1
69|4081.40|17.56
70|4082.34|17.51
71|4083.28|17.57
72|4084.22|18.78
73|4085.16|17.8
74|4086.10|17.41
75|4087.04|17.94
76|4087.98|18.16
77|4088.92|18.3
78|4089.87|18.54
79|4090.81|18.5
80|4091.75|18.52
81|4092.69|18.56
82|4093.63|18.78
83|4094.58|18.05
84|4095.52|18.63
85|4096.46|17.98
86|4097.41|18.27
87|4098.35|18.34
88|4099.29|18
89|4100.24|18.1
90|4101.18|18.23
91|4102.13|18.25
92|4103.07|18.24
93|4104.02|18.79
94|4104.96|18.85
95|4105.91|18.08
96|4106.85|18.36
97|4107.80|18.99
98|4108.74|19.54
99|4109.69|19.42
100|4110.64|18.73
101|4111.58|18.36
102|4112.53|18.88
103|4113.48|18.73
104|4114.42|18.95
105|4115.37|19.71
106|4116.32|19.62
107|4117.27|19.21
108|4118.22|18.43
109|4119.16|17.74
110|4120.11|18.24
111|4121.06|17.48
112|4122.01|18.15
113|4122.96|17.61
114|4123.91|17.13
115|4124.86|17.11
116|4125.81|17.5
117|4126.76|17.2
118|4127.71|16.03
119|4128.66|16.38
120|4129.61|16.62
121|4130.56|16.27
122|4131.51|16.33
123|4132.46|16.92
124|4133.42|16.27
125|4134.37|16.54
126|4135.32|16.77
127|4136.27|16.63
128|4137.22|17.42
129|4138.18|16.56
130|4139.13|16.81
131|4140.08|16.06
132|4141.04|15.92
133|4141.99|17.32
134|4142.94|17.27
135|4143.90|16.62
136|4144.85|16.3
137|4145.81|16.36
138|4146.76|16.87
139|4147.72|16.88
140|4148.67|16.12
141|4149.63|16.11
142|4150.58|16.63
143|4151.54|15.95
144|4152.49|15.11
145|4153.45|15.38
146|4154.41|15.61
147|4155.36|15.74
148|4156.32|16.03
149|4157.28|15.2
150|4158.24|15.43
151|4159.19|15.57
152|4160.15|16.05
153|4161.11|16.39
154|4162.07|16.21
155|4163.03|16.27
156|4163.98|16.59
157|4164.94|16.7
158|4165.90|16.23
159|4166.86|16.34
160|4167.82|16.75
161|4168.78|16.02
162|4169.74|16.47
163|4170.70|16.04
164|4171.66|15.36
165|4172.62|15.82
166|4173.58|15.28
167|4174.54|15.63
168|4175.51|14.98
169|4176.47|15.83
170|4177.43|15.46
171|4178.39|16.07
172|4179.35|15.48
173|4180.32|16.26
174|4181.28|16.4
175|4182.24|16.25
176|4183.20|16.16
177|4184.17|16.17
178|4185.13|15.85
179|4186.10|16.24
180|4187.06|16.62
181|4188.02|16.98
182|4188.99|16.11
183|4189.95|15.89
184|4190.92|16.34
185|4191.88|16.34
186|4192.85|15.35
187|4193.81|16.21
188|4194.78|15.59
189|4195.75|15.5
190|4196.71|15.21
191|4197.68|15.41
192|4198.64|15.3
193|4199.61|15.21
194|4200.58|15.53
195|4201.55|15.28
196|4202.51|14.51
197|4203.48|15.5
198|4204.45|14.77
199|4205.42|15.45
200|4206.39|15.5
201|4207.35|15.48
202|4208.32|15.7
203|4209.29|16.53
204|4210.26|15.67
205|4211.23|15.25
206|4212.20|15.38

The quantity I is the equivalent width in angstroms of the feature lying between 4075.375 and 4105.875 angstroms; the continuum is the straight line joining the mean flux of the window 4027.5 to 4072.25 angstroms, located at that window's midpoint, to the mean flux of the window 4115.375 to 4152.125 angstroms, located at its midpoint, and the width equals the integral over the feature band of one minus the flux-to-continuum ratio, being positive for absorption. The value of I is -2.47 angstroms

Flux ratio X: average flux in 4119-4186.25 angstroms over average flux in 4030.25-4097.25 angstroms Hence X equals 1.0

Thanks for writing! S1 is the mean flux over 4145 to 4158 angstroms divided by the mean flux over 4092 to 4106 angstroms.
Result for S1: 0.9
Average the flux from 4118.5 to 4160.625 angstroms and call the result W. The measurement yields 16.6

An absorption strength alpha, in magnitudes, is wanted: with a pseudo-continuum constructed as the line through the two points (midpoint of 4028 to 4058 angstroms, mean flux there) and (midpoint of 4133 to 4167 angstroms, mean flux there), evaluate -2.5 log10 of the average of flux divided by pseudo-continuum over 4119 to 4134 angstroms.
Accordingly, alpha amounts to -0.05 mag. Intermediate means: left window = 16.3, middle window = 17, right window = 16.3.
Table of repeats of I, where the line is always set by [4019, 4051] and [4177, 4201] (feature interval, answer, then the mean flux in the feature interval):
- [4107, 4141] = -3.1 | 17.6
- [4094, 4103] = -1.1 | 18.2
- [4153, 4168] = 0.0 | 16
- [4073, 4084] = -0.4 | 16.9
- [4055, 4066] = 0.5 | 15.7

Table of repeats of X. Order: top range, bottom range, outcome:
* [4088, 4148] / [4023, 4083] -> 1.09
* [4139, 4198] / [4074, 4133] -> 0.90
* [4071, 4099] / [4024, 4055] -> 1.08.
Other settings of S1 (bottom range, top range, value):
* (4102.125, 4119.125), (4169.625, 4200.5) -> 0.84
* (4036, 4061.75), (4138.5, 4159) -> 1.00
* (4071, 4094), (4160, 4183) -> 0.92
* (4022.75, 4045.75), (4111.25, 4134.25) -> 1.07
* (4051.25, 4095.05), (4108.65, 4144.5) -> 1.04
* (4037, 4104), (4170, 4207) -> 0.93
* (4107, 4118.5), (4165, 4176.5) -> 0.84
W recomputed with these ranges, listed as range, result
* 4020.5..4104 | 16.8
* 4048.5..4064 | 15.9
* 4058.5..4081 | 16.3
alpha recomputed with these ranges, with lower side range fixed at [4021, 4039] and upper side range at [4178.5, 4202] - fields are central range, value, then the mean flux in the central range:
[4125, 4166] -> -0.02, 16.4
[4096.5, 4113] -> -0.14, 18.5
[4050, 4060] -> 0.04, 15.9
